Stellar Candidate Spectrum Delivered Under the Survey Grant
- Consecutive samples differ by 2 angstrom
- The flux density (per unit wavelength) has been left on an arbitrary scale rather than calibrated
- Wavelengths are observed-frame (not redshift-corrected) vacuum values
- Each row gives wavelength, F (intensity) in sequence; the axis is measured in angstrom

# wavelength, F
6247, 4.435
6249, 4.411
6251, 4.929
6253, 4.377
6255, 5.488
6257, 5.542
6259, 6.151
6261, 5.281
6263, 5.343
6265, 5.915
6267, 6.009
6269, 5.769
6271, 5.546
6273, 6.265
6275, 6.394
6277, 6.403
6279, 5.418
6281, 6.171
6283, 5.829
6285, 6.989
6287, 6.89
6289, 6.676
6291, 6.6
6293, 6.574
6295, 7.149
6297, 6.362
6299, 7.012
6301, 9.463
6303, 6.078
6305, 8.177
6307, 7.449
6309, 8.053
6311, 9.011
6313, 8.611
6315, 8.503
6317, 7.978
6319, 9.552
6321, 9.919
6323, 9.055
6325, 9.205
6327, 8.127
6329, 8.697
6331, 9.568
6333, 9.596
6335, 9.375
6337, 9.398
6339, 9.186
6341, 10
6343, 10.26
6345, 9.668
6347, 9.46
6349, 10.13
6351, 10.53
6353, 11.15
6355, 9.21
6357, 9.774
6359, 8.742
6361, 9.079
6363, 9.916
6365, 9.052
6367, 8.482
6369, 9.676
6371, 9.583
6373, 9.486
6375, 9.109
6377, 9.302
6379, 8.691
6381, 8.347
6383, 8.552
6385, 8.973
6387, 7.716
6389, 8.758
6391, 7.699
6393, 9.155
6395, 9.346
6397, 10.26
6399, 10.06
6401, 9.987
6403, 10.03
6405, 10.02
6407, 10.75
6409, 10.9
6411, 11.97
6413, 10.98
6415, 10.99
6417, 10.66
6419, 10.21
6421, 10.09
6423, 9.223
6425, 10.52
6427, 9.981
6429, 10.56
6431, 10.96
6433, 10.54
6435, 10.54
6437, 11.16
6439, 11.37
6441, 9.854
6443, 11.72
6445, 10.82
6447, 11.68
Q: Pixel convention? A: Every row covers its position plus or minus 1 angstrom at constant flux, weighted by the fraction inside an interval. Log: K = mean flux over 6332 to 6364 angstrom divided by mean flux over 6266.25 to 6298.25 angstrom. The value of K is 1.5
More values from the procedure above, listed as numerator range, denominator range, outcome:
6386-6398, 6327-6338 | 0.96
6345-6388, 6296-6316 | 1.18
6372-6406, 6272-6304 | 1.38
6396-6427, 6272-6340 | 1.33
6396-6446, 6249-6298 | 1.77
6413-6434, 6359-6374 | 1.12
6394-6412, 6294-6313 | 1.35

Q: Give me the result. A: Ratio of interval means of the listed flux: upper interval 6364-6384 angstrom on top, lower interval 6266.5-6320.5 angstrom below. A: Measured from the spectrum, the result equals 1.27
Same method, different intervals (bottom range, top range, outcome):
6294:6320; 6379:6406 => 1.15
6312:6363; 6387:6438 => 1.08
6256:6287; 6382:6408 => 1.56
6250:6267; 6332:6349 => 1.78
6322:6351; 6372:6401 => 0.95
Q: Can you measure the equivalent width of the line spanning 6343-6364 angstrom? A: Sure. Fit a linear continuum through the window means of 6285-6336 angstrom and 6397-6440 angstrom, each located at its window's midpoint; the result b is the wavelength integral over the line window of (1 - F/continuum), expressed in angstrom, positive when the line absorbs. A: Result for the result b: -1.6 angstrom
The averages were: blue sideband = 8.12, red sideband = 10.5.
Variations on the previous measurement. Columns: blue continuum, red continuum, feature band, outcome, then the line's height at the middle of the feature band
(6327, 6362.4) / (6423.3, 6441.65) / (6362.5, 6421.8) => 3.0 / 10.1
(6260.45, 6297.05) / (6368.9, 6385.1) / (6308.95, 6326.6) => -3.8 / 7.33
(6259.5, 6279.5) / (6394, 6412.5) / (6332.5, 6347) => -2.5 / 8.23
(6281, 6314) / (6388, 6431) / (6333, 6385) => -3.7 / 8.84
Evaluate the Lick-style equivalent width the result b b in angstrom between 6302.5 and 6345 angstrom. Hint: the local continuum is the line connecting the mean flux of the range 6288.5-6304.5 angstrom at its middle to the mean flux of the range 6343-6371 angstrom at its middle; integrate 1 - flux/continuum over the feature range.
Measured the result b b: -3.6 angstrom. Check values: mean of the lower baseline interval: 7.04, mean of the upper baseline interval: 9.63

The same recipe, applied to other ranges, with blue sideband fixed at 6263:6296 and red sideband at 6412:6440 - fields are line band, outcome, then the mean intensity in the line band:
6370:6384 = 0.16 angstrom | 9.01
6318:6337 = -3.91 angstrom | 9.24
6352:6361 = -1.20 angstrom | 9.65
